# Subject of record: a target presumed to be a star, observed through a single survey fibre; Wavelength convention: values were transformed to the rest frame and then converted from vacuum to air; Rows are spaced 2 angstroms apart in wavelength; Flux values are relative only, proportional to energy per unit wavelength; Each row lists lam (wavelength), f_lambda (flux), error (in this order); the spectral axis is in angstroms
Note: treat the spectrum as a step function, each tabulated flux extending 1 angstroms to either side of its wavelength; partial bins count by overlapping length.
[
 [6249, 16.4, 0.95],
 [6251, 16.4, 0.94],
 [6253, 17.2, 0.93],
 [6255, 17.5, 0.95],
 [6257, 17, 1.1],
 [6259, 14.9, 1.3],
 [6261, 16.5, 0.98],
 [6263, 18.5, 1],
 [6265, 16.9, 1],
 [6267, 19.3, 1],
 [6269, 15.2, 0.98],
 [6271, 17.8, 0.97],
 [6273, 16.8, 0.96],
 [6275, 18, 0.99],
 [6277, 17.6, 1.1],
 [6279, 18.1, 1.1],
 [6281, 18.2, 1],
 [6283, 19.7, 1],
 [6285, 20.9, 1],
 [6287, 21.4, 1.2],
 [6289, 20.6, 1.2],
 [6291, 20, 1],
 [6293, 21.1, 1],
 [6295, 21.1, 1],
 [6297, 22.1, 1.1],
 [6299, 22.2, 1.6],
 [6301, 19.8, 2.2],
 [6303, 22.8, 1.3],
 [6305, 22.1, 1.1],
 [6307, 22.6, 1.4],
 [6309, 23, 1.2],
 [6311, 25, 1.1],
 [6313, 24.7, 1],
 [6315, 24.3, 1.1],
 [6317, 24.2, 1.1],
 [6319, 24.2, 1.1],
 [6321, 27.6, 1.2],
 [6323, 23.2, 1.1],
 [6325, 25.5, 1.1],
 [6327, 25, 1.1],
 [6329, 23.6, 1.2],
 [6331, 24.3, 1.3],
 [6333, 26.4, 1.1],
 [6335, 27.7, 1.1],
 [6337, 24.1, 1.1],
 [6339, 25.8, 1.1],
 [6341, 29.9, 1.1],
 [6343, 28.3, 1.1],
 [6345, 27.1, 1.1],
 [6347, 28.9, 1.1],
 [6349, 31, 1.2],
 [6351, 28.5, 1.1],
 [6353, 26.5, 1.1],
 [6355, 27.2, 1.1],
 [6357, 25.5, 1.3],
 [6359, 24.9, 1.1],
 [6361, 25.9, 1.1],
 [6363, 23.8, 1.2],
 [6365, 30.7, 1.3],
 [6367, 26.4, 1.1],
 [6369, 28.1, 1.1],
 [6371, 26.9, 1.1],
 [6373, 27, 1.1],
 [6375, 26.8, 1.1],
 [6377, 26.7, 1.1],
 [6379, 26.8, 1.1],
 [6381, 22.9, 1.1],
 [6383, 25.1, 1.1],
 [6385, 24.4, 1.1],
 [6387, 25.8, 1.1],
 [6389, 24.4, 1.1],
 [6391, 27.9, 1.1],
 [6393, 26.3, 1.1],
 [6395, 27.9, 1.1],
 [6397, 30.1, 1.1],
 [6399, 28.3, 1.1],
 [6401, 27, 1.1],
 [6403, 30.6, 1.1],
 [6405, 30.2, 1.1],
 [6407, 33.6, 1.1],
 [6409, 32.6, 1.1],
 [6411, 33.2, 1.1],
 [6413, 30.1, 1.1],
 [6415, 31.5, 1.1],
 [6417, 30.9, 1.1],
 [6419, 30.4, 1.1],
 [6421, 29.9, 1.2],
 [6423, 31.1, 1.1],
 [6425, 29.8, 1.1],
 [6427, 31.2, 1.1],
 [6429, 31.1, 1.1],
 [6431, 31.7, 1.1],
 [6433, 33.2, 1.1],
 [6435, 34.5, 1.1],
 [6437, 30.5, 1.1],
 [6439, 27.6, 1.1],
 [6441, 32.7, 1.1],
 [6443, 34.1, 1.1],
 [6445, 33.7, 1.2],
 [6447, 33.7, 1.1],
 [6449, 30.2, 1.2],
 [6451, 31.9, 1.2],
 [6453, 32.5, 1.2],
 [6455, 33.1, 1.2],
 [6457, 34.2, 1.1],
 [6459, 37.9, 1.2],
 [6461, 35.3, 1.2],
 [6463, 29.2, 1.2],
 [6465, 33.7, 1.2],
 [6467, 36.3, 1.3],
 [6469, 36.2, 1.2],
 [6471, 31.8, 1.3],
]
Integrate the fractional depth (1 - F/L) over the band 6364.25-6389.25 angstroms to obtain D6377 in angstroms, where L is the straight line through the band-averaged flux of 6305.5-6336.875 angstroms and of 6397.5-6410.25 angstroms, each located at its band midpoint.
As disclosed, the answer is 1.92 angstroms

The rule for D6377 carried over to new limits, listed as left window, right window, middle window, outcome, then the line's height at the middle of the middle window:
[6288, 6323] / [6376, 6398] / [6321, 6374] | -4.5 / 24.6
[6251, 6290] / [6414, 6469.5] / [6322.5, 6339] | -1.5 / 23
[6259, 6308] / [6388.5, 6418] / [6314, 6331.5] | -1.4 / 22.8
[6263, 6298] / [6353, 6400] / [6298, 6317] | -1.6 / 21.2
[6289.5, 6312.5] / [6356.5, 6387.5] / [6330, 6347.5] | -1.9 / 24.2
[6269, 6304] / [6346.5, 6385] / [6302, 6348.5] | -4.2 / 23.2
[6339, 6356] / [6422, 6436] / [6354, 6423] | 4.8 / 30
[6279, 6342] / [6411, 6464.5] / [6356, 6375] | 0.3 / 27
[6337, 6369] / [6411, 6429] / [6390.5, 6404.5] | 0.6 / 29.6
